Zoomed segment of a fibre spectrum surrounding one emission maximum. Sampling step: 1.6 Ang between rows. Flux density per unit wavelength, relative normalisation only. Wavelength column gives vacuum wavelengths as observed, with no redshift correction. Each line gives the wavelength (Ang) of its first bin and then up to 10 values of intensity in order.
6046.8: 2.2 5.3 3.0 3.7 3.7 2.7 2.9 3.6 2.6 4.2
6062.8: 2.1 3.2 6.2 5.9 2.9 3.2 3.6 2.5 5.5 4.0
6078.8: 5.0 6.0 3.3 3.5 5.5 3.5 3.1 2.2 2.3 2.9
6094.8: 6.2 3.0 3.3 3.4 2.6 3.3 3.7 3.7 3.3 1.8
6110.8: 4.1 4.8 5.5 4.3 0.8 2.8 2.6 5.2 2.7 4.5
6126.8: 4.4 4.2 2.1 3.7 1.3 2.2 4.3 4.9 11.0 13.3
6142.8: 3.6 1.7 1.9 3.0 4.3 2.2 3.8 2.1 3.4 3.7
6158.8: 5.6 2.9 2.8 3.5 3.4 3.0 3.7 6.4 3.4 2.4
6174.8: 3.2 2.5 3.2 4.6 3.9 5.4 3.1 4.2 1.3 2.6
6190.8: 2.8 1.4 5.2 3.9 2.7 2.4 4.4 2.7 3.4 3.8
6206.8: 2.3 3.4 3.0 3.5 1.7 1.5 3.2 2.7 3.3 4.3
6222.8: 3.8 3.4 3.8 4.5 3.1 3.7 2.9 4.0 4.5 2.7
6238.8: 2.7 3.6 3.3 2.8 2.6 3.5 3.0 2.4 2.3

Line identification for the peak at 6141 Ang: H-beta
